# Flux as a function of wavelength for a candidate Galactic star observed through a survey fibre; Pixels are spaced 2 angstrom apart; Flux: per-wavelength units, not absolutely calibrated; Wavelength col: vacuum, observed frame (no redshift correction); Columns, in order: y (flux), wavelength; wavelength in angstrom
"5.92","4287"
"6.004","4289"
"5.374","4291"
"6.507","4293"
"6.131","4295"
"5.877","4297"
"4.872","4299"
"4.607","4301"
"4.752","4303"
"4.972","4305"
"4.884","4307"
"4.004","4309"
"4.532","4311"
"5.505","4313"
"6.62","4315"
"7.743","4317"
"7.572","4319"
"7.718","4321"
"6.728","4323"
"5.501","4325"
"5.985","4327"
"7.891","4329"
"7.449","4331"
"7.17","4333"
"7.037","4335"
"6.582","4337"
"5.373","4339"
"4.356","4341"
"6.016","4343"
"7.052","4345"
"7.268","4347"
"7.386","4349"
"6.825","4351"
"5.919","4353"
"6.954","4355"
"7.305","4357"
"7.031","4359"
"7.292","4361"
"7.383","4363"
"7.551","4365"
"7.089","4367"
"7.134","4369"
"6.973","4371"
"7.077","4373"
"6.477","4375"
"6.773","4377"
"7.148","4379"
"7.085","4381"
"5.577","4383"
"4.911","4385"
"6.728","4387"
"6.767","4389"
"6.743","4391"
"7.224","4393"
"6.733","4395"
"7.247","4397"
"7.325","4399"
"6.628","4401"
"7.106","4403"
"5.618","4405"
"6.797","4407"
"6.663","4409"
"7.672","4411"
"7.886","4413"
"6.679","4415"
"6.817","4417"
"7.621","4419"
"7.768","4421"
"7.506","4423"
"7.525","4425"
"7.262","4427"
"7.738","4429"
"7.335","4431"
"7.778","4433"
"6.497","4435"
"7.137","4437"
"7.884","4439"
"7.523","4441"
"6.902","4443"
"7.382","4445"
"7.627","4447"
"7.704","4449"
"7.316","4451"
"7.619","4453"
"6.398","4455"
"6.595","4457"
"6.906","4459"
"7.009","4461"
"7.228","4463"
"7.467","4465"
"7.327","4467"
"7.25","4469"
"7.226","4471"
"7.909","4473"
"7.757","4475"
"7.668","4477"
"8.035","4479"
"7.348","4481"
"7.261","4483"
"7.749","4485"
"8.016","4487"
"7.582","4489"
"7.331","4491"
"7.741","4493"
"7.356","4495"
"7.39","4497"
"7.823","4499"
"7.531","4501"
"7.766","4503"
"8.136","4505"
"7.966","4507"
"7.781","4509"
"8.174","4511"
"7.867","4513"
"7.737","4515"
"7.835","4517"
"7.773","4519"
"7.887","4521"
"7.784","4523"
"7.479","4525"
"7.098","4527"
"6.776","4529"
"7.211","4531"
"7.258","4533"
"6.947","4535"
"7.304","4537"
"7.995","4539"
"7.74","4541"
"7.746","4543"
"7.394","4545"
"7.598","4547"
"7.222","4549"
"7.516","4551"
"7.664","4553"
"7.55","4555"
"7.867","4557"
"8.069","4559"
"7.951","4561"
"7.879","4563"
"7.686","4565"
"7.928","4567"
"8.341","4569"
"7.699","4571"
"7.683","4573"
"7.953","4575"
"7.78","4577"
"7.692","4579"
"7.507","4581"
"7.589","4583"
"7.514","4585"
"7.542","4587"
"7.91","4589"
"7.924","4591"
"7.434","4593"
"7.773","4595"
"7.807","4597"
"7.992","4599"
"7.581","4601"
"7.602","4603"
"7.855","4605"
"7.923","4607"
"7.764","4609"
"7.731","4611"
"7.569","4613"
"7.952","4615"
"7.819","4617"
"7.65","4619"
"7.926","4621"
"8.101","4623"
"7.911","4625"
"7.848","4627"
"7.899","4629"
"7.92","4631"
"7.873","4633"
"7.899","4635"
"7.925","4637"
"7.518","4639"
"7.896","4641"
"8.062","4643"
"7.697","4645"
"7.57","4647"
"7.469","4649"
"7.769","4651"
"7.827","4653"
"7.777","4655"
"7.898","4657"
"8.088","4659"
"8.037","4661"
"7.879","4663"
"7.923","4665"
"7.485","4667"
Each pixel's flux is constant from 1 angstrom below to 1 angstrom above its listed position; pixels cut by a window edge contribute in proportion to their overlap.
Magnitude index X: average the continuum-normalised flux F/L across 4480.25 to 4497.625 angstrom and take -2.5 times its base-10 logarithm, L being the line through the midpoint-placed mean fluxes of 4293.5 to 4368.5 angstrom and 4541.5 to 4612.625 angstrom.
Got -0.04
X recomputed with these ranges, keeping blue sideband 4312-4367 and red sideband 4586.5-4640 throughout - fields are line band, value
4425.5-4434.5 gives -0.051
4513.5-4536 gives 0.005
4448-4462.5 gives 0.021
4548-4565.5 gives -0.017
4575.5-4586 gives 0.007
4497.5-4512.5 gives -0.066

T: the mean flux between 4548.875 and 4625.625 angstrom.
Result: 7.77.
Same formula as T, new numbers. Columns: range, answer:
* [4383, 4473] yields 7.11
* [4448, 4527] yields 7.55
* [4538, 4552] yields 7.6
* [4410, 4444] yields 7.38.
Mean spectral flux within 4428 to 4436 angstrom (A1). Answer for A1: 7.34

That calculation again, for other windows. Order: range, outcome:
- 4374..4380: 6.8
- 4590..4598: 7.73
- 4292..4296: 6.32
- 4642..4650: 7.7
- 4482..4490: 7.65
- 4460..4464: 7.12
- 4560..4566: 7.84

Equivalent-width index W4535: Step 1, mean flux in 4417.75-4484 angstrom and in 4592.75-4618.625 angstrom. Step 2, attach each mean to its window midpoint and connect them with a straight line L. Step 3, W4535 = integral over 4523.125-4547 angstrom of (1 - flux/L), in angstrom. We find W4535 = 0.6 angstrom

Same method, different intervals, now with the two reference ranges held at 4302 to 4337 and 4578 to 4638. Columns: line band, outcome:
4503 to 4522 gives -1.63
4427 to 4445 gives -1.26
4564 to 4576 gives -0.48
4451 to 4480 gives -1.19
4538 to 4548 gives -0.35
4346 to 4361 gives -1.28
